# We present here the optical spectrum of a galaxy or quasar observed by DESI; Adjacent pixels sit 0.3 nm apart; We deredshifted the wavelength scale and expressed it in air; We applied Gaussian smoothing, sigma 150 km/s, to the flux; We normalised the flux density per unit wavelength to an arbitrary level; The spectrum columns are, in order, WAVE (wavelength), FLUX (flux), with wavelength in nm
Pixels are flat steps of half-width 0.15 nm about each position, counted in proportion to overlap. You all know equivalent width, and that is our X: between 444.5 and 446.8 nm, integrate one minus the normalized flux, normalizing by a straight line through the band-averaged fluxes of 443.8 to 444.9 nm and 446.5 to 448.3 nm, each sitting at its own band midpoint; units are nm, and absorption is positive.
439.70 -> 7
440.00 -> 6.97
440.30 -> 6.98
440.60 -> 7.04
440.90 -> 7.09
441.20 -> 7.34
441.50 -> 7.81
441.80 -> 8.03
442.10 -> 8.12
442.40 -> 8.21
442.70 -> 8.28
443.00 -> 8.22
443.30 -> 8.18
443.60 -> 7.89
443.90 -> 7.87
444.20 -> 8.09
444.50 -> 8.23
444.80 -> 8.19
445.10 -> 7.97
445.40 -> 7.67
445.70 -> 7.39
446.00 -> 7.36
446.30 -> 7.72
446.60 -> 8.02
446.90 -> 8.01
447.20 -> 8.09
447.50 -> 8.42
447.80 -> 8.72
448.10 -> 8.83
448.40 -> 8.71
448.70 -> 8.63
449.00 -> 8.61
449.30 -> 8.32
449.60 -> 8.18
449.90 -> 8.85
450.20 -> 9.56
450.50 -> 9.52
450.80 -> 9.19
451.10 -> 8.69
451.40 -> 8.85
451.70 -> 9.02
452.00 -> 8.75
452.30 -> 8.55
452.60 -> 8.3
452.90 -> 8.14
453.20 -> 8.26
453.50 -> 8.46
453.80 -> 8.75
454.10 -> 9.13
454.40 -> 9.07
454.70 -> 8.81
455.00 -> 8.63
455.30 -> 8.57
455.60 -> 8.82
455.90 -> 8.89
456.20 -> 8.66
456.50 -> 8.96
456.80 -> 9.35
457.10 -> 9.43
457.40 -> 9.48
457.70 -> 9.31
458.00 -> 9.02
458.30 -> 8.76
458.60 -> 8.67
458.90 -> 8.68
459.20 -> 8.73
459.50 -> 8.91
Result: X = 0.12 nm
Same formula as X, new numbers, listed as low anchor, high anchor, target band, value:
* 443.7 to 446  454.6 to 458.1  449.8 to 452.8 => -0.146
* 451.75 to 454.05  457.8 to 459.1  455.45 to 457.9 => -0.113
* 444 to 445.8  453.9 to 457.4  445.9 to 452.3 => -0.186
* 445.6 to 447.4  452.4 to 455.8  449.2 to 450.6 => -0.122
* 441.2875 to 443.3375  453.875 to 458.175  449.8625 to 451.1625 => -0.088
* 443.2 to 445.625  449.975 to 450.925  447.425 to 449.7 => 0.096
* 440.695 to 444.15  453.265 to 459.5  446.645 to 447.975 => -0.007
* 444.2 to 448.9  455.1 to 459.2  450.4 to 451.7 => -0.085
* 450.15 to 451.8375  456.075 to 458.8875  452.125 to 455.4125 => 0.174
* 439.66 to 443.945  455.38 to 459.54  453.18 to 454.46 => -0.013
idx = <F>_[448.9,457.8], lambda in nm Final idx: 8.84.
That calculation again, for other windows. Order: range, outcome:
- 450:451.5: 9.16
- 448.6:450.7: 8.82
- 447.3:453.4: 8.7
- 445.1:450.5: 8.32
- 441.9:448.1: 8.05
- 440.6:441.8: 7.44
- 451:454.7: 8.67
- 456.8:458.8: 9.12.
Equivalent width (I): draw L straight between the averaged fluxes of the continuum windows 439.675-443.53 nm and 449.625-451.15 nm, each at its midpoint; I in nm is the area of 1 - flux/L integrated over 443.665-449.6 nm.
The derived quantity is 0.24 nm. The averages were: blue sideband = 7.66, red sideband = 9.11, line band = 8.15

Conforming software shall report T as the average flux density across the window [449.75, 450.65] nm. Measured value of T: 9.31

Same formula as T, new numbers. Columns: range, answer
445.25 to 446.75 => 7.63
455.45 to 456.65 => 8.83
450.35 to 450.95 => 9.35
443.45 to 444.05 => 7.88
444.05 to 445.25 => 8.12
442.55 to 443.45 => 8.23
